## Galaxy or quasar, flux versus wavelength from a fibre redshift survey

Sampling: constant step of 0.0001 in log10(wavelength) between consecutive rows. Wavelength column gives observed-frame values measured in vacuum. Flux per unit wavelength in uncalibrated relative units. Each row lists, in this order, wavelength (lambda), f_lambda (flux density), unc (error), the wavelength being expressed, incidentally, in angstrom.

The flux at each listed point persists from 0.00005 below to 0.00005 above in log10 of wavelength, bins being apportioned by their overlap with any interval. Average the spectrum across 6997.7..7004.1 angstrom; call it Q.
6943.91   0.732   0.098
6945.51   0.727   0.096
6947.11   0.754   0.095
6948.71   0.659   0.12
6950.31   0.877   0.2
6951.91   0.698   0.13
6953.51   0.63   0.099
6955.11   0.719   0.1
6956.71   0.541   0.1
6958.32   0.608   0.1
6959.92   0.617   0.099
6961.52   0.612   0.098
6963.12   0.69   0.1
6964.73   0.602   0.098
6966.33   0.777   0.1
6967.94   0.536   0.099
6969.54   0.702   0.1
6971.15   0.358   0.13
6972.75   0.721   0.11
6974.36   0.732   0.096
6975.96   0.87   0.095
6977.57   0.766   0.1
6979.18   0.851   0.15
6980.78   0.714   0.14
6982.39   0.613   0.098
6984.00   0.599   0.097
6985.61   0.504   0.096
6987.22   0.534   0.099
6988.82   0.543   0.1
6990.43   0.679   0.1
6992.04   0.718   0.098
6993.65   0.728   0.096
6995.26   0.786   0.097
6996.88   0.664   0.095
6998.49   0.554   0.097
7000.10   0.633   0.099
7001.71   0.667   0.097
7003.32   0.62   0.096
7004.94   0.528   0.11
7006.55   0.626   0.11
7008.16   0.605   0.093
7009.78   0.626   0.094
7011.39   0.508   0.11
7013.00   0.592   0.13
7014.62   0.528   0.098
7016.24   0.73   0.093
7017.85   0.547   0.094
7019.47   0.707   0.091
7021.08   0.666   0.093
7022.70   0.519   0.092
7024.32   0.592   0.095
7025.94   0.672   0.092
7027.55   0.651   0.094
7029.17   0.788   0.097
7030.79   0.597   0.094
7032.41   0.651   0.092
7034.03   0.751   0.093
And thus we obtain 0.619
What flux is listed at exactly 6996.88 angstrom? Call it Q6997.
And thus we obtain 0.664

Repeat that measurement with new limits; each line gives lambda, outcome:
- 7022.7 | 0.519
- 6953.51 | 0.63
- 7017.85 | 0.547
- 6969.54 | 0.702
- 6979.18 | 0.851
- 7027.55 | 0.651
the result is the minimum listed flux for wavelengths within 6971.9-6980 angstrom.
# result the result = 0.721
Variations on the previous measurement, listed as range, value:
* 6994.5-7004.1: 0.554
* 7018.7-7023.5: 0.519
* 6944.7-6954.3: 0.63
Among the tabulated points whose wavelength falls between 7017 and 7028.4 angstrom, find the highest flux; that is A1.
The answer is 0.707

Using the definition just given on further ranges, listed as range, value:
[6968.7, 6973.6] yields 0.721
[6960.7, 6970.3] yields 0.777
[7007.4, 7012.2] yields 0.626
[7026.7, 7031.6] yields 0.788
